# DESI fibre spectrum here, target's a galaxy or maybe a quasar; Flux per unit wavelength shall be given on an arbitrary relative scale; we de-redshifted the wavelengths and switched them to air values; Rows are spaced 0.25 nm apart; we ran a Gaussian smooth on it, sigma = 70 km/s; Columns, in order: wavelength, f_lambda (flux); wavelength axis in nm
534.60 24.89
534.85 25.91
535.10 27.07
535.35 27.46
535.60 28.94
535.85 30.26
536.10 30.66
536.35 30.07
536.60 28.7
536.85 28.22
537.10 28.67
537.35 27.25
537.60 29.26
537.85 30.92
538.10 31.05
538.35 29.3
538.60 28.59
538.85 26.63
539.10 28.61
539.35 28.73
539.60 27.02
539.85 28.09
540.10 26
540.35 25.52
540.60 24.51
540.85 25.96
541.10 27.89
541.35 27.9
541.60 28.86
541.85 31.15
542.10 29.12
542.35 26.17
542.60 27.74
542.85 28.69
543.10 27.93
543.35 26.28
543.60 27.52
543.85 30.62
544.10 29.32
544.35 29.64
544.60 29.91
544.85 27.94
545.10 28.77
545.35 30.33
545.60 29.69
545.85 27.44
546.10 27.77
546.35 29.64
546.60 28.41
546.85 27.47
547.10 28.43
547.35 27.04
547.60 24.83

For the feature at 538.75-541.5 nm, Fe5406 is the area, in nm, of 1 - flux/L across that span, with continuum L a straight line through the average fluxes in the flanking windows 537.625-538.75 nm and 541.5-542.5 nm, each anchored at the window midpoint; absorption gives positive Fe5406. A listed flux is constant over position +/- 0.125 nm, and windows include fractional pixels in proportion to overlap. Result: 0.216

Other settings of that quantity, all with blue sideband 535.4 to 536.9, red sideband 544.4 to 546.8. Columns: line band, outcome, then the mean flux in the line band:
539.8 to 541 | 0.13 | 25.9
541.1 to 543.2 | 0.05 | 28.4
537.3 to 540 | 0.05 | 28.7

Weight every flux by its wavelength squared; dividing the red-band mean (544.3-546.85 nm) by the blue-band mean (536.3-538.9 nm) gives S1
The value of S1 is 1.0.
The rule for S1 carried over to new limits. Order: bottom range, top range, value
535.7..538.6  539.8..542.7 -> 0.94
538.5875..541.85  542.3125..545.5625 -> 1.06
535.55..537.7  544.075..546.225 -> 1.03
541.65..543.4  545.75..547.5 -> 1.01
